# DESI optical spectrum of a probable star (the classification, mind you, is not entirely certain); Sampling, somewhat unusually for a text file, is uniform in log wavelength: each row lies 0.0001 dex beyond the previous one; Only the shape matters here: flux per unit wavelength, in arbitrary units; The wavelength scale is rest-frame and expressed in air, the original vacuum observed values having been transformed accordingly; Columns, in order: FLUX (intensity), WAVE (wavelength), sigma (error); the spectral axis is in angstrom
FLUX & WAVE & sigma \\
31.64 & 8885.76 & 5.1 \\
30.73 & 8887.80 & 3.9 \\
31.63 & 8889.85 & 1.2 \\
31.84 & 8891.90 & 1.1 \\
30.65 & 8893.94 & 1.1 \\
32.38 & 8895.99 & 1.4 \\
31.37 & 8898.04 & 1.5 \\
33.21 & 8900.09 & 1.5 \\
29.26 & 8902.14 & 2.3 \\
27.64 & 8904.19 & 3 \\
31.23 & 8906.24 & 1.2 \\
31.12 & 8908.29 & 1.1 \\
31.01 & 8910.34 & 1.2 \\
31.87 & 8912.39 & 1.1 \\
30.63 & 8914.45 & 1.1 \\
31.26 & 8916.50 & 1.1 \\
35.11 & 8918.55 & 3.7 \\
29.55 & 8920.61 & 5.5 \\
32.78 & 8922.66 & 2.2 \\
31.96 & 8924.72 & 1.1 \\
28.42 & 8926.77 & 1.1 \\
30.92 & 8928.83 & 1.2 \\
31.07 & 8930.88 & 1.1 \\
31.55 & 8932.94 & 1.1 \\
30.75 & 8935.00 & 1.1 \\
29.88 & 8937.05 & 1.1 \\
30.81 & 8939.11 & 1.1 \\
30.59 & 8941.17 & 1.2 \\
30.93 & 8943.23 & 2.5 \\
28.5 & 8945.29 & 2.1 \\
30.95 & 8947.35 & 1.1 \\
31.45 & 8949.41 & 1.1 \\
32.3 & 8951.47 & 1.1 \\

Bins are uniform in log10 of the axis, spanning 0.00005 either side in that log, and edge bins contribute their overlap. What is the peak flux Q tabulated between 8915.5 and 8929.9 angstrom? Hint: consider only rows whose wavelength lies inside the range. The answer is 35.11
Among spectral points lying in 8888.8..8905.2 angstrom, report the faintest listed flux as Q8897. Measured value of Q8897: 27.64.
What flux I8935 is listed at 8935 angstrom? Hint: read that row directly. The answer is 30.75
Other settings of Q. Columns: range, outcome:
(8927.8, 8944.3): 31.55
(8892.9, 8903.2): 33.21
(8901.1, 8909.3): 31.23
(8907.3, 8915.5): 31.87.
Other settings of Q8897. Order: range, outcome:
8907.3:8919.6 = 30.63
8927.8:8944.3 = 29.88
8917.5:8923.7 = 29.55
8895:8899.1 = 31.37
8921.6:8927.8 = 28.42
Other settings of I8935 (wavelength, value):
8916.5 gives 31.26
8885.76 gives 31.64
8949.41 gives 31.45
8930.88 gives 31.07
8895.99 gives 32.38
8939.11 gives 30.81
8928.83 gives 30.92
